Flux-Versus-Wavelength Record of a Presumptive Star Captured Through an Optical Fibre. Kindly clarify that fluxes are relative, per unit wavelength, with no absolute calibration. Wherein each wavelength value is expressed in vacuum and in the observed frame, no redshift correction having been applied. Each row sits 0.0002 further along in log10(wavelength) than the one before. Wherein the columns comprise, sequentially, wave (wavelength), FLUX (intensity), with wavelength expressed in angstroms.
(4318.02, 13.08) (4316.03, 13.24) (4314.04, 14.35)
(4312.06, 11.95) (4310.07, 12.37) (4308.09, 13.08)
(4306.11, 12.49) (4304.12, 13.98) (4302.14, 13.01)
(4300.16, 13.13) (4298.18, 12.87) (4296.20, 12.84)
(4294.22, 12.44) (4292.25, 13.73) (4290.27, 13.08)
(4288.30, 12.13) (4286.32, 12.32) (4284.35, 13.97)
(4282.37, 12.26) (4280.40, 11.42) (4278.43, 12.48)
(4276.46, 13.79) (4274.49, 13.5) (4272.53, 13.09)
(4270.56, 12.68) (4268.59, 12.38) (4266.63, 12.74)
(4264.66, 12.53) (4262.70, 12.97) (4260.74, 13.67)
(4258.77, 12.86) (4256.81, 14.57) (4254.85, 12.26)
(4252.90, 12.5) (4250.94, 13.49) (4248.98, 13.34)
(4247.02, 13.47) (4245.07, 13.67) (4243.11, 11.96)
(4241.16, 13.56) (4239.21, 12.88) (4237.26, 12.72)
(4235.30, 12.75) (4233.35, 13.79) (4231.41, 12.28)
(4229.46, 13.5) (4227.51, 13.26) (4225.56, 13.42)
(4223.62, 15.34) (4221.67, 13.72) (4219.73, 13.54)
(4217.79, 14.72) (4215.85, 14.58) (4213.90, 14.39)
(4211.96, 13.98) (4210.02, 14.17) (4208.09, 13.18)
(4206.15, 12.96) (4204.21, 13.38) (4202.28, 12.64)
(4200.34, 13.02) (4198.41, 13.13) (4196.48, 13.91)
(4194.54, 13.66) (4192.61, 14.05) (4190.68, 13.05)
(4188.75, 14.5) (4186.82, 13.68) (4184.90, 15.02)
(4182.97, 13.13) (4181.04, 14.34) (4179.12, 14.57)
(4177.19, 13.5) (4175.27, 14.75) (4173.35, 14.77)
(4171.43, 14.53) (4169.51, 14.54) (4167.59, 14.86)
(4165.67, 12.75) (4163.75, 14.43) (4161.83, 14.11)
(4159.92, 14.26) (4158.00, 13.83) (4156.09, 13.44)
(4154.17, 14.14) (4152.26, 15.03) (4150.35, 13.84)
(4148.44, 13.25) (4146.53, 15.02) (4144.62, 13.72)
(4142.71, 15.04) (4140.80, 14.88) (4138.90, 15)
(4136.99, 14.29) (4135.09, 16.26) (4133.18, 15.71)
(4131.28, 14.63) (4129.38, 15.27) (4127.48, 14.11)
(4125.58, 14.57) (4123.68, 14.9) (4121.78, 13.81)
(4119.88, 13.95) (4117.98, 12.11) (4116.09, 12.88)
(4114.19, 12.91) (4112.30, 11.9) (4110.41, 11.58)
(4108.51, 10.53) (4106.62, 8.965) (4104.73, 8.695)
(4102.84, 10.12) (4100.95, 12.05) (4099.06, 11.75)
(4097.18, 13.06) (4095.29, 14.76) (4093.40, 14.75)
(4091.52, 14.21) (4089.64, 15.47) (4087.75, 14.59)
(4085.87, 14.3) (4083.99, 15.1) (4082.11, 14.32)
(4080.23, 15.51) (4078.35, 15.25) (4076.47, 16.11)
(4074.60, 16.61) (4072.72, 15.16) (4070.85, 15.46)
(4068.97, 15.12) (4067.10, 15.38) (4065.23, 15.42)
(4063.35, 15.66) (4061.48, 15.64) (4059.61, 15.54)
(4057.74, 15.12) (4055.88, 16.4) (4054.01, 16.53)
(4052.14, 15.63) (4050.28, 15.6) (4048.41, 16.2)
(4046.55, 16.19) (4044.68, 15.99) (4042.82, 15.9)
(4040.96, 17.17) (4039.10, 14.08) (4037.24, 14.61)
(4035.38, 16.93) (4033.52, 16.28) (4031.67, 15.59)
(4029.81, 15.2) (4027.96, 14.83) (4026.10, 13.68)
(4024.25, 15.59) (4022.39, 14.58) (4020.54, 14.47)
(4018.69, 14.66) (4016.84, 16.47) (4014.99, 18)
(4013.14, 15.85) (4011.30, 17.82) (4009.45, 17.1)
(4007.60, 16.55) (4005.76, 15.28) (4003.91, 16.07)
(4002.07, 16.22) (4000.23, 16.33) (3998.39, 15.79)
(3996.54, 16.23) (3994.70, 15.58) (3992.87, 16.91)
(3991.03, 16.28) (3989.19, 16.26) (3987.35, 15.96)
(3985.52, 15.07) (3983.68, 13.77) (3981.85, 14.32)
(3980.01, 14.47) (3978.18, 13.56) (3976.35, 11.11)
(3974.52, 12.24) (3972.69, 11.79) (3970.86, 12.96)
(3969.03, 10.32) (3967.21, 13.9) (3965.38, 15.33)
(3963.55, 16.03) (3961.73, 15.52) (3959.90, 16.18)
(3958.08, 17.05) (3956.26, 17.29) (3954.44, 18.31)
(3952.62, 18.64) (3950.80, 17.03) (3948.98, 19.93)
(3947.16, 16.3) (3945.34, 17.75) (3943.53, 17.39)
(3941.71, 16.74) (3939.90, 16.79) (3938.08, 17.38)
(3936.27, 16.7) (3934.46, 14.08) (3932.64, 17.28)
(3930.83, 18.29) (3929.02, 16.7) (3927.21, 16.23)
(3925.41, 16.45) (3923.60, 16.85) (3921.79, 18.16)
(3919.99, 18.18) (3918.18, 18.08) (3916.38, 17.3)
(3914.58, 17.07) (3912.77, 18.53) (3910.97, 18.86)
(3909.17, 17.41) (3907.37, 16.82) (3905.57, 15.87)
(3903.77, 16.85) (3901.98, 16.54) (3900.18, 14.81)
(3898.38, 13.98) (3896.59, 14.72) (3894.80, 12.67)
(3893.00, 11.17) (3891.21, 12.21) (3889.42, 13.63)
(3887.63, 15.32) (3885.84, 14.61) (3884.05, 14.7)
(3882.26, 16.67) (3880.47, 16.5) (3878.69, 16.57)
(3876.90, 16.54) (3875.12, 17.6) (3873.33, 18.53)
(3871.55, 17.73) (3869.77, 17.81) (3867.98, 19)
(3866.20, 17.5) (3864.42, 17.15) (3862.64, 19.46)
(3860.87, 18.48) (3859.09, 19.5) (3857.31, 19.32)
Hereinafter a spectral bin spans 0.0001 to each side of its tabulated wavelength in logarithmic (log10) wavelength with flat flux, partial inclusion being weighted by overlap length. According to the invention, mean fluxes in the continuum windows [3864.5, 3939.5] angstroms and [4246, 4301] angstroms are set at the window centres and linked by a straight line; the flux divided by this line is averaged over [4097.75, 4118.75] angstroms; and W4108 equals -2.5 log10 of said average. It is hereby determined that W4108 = 0.27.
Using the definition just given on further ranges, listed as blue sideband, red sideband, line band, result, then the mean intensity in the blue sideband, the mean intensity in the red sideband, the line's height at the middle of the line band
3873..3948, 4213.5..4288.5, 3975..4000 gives 0.041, 16.3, 13.2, 15.6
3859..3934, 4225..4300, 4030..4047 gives -0.045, 16.6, 13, 15.2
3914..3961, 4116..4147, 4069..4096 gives 0.006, 17.2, 14.5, 15.2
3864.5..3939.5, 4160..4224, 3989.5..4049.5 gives -0.033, 16.4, 14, 15.4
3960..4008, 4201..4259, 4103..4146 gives 0.047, 14.8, 13.4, 14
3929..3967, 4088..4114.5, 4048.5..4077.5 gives -0.172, 16.9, 12.2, 13.4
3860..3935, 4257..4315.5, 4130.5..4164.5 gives -0.022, 16.5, 12.9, 14.2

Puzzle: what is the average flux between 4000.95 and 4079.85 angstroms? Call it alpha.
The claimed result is 15.8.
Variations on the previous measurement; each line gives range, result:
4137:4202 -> 14.1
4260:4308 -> 12.9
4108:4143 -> 13.9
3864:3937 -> 16.4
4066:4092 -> 15.2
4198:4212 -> 13.3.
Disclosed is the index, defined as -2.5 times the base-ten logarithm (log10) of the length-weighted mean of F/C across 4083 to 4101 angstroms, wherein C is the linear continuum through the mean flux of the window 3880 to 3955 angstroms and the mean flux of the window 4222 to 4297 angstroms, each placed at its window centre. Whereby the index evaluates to 0.04 mag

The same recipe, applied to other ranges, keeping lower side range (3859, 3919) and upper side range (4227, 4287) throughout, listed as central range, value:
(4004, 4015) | -0.09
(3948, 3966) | -0.09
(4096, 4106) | 0.28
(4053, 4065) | -0.07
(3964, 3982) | 0.20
